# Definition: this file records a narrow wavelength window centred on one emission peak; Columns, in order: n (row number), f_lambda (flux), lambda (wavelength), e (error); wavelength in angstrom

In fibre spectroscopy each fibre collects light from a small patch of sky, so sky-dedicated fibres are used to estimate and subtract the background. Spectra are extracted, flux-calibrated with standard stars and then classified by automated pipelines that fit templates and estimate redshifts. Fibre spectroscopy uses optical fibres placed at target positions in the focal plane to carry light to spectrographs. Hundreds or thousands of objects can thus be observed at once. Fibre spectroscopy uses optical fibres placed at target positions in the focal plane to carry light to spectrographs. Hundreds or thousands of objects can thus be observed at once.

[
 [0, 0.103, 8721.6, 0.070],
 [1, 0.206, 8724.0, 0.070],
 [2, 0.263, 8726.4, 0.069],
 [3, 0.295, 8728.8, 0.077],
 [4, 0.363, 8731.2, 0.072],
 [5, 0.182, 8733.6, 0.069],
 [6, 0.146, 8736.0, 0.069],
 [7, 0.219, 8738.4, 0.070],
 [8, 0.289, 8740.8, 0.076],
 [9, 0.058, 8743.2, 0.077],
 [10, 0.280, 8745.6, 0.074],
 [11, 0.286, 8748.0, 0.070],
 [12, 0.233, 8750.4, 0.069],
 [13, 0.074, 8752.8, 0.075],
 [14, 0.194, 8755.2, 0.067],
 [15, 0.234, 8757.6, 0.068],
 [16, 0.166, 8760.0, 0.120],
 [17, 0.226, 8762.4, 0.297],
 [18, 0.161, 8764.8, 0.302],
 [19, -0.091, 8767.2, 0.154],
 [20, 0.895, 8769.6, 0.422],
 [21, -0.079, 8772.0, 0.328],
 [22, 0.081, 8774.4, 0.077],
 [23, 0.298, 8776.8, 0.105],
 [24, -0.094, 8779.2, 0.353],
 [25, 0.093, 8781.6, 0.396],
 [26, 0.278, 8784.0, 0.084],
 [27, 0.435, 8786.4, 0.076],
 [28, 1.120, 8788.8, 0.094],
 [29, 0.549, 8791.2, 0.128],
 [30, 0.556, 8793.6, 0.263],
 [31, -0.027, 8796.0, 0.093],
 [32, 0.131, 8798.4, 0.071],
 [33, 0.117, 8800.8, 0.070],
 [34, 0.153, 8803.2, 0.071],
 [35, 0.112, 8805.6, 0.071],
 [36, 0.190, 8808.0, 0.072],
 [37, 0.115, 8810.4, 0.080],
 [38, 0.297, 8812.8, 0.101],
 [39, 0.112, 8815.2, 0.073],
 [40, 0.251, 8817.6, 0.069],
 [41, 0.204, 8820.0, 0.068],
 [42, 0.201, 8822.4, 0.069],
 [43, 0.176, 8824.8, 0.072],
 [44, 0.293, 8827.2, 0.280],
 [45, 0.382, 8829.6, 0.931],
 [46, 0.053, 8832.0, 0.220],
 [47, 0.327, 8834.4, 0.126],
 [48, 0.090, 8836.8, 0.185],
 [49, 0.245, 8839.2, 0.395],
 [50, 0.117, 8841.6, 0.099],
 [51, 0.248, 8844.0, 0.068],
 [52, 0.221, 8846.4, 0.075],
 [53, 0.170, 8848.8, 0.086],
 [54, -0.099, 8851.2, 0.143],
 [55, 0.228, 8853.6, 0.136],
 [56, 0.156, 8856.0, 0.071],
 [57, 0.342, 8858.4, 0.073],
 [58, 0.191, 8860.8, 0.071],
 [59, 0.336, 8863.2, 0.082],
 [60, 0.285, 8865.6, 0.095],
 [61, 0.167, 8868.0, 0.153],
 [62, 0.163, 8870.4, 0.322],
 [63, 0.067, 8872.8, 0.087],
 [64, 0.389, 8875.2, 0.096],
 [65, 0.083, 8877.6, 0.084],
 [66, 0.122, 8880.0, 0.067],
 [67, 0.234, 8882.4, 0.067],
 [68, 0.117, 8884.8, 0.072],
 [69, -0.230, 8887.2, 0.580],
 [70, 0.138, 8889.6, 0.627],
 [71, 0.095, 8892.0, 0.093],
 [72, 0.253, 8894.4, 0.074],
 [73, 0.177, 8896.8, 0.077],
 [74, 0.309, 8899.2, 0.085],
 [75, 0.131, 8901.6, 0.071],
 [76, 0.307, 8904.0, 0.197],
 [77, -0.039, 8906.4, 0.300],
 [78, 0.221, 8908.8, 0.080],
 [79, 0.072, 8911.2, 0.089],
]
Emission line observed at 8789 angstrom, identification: Hbeta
